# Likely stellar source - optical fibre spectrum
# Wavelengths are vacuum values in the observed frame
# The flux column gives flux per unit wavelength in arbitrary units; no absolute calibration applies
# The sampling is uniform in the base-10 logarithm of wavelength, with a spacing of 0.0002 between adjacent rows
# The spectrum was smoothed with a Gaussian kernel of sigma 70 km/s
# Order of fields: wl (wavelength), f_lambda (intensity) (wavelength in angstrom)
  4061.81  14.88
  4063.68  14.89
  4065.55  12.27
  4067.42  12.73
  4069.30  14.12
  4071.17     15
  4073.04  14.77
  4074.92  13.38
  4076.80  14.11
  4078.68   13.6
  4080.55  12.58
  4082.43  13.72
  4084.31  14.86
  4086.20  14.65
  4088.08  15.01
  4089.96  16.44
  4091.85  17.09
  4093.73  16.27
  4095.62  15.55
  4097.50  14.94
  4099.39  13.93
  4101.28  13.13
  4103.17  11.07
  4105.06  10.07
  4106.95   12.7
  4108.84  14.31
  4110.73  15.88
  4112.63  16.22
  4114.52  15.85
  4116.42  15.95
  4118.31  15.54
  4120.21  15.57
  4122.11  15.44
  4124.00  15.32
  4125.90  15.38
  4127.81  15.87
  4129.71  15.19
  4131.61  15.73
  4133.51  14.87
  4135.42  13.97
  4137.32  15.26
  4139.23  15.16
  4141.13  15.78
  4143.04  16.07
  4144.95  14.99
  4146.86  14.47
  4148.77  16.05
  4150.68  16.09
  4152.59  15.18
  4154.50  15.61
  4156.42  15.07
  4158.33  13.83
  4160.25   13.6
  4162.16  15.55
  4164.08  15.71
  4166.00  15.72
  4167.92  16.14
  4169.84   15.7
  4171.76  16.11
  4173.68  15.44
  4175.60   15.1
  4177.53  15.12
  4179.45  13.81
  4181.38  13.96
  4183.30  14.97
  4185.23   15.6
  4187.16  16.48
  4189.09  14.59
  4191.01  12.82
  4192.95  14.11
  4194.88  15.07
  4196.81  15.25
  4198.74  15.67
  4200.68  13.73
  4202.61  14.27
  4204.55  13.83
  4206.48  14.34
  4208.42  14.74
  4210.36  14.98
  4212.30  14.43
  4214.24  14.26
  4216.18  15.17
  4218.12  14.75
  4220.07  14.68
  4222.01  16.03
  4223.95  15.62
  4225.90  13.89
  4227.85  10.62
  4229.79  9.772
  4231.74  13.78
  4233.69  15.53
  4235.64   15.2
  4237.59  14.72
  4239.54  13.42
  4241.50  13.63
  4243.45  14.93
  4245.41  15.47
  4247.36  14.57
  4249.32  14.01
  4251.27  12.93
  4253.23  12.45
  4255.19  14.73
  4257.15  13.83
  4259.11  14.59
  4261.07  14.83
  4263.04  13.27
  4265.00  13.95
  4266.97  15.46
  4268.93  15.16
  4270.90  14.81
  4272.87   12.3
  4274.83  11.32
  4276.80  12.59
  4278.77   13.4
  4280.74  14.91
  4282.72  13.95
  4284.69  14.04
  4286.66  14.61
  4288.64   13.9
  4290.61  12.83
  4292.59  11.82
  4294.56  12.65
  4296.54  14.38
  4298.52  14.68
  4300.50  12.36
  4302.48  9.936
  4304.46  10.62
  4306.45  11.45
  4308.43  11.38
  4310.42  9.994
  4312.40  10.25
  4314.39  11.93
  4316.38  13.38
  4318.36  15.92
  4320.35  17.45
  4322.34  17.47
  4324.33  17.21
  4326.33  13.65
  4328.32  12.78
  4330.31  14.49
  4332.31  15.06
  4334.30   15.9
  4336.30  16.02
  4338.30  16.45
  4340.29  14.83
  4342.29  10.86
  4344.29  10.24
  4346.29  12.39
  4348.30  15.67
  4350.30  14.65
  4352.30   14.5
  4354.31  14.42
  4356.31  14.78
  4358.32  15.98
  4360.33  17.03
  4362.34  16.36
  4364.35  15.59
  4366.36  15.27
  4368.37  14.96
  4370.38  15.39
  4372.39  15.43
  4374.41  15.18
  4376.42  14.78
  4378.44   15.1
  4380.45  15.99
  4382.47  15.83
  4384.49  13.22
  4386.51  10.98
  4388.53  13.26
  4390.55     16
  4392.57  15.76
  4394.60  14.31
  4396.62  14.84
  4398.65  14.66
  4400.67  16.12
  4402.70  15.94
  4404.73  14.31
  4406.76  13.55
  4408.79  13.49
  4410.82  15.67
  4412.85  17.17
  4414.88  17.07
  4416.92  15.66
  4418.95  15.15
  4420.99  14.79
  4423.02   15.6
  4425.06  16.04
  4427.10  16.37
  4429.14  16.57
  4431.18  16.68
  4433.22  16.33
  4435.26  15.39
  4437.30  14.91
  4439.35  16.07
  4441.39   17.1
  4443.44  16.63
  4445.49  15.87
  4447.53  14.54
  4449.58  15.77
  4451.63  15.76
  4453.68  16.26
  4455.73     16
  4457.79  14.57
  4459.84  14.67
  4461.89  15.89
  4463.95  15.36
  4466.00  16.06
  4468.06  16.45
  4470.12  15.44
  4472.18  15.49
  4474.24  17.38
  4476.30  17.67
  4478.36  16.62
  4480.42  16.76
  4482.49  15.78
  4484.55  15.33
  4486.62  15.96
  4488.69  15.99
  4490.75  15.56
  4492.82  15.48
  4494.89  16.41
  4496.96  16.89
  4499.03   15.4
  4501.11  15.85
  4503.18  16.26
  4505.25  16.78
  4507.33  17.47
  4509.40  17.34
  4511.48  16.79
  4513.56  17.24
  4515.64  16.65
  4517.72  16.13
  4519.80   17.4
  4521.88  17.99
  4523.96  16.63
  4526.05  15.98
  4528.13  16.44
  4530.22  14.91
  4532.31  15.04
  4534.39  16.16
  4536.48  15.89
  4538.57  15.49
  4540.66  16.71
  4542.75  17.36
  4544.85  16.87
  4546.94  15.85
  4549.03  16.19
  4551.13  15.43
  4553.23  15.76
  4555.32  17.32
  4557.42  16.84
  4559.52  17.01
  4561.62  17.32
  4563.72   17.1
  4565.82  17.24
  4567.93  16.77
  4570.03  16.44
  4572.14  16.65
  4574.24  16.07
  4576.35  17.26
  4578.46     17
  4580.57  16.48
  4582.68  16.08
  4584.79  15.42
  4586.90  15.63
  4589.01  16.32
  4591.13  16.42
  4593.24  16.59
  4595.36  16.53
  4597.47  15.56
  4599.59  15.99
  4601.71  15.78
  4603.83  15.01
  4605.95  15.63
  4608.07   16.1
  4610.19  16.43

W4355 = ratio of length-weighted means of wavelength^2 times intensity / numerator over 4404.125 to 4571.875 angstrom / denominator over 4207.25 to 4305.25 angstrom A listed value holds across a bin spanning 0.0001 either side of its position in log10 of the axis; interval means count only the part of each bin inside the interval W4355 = 1.3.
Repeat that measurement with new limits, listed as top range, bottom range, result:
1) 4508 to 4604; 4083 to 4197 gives 1.33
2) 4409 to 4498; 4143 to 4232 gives 1.23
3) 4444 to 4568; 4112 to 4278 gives 1.28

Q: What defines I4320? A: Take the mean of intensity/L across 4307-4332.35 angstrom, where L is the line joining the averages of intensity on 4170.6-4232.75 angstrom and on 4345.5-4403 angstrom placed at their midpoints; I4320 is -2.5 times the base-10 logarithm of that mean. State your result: 0.07 mag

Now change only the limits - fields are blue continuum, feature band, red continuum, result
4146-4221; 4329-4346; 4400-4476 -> 0.095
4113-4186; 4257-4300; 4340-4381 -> 0.089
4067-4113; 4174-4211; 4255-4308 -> -0.068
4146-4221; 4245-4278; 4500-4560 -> 0.104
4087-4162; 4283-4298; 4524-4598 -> 0.148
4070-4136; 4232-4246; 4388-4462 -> 0.031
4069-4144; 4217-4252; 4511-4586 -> 0.086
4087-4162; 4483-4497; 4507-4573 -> 0.034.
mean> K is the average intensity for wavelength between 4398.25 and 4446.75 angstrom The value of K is 15.7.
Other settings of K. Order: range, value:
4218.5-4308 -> 13.6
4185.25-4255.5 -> 14.3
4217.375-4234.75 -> 13.8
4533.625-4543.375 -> 16.3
